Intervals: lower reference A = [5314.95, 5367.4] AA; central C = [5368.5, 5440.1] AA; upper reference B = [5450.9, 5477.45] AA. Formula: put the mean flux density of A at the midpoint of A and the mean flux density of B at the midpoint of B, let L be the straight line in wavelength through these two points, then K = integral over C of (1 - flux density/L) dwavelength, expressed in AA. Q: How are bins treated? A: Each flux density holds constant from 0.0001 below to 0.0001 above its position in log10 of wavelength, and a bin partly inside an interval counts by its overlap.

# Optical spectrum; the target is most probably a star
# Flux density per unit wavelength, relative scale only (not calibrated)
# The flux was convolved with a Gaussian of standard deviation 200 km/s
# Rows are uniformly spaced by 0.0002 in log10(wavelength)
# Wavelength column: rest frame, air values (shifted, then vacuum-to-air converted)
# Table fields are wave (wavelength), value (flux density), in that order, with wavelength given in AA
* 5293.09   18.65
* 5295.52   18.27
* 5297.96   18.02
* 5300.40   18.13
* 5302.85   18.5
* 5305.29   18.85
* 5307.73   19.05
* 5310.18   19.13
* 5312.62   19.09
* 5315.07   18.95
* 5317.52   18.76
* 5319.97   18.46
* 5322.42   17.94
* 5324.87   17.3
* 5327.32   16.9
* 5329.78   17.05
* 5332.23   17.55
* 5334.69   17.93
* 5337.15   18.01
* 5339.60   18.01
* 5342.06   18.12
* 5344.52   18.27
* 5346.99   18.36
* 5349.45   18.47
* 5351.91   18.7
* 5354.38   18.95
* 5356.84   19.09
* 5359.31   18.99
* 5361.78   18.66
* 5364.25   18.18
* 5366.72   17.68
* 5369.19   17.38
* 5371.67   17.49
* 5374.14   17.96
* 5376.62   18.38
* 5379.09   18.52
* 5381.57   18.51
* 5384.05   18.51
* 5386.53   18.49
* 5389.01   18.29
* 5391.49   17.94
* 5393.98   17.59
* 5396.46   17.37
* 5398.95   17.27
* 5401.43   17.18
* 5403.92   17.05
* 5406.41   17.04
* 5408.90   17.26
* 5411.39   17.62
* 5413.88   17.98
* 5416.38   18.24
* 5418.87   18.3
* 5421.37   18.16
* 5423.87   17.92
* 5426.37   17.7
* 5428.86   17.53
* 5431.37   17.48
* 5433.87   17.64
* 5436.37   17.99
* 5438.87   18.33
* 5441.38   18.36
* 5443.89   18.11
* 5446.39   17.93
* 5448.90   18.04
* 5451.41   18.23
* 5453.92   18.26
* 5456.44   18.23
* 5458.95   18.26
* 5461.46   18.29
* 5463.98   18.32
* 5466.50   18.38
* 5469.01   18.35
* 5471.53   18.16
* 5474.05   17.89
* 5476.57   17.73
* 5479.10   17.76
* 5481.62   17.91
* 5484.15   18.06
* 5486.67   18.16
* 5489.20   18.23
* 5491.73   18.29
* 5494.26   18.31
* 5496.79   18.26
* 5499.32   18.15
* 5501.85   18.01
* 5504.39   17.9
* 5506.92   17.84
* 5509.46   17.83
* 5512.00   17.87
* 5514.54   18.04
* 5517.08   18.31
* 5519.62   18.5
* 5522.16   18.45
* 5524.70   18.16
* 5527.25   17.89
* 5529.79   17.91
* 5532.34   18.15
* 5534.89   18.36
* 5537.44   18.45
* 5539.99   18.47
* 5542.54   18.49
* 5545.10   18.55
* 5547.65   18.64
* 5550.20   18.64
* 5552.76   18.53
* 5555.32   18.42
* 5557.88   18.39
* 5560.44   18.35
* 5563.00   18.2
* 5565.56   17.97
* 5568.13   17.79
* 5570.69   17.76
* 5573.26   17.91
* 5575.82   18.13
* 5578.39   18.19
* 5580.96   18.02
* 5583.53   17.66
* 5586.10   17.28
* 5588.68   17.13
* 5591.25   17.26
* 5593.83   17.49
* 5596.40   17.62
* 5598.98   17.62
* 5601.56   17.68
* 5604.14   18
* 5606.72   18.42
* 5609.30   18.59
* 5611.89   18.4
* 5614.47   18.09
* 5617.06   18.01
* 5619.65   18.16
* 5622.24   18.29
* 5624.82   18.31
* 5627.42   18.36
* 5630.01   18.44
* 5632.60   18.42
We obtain 1.41 AA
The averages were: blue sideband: 18.2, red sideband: 18.2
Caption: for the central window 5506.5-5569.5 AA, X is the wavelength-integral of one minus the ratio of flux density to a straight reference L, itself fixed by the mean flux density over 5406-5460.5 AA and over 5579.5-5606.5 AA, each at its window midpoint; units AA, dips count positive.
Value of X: -1.9 AA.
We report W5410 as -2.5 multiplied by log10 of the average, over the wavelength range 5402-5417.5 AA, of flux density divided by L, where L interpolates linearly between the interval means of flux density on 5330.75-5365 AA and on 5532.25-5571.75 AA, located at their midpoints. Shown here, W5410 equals 0.05 mag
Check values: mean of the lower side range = 18.4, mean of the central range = 17.5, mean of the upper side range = 18.3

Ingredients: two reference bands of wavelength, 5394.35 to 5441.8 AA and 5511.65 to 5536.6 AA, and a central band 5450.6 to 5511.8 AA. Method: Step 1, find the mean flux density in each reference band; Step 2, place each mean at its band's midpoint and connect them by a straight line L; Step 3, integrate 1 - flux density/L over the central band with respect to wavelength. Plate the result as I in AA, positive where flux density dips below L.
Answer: -0.4 AA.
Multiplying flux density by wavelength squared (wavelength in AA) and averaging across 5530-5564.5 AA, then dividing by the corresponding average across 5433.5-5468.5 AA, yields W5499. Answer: 1.05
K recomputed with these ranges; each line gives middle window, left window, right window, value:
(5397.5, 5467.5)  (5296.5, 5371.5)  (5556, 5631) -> 1.0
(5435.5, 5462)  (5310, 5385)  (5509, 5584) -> 0.0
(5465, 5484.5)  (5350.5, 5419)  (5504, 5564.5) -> 0.1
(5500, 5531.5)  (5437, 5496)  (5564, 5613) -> -0.1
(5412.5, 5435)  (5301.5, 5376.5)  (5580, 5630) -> 0.3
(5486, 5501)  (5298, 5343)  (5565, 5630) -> -0.2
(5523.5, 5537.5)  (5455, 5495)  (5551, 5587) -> 0.0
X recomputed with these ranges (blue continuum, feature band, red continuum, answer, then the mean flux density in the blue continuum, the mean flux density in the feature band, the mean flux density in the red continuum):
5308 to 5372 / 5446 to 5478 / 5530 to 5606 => -0.1 AA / 18.2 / 18.2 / 18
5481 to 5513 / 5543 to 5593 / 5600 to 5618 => 0.2 AA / 18.1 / 18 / 18.2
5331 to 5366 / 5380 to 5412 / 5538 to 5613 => 1.0 AA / 18.4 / 17.7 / 18.1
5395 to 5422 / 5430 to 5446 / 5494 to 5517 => -0.2 AA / 17.6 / 18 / 18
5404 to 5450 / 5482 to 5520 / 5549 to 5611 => -0.4 AA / 17.8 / 18.1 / 18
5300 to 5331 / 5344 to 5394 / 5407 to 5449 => -0.6 AA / 18.3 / 18.3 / 17.9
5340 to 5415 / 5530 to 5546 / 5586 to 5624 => -0.4 AA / 18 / 18.4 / 17.9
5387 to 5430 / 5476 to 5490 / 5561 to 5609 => -0.2 AA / 17.7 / 18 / 17.8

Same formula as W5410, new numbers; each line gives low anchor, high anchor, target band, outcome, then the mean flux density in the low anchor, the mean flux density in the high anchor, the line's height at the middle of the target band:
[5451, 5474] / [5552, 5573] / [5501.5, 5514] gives 0.02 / 18.3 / 18.1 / 18.2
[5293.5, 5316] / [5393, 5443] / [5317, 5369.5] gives 0.01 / 18.7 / 17.7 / 18.3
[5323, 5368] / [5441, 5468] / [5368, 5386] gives 0.00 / 18.1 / 18.2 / 18.2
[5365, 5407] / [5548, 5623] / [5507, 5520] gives -0.01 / 17.8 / 18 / 17.9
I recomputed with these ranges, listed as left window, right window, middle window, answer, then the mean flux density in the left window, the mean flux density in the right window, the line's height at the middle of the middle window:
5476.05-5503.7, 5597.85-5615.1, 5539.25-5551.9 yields -0.3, 18.1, 18.1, 18.1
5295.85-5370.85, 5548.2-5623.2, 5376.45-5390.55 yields -0.2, 18.3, 18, 18.2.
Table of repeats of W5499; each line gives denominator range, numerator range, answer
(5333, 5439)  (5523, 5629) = 1.08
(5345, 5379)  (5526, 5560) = 1.07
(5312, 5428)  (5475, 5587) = 1.07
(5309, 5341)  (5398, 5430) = 1.01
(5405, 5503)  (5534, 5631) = 1.05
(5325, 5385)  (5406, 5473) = 1.03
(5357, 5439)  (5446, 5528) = 1.05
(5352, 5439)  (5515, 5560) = 1.08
